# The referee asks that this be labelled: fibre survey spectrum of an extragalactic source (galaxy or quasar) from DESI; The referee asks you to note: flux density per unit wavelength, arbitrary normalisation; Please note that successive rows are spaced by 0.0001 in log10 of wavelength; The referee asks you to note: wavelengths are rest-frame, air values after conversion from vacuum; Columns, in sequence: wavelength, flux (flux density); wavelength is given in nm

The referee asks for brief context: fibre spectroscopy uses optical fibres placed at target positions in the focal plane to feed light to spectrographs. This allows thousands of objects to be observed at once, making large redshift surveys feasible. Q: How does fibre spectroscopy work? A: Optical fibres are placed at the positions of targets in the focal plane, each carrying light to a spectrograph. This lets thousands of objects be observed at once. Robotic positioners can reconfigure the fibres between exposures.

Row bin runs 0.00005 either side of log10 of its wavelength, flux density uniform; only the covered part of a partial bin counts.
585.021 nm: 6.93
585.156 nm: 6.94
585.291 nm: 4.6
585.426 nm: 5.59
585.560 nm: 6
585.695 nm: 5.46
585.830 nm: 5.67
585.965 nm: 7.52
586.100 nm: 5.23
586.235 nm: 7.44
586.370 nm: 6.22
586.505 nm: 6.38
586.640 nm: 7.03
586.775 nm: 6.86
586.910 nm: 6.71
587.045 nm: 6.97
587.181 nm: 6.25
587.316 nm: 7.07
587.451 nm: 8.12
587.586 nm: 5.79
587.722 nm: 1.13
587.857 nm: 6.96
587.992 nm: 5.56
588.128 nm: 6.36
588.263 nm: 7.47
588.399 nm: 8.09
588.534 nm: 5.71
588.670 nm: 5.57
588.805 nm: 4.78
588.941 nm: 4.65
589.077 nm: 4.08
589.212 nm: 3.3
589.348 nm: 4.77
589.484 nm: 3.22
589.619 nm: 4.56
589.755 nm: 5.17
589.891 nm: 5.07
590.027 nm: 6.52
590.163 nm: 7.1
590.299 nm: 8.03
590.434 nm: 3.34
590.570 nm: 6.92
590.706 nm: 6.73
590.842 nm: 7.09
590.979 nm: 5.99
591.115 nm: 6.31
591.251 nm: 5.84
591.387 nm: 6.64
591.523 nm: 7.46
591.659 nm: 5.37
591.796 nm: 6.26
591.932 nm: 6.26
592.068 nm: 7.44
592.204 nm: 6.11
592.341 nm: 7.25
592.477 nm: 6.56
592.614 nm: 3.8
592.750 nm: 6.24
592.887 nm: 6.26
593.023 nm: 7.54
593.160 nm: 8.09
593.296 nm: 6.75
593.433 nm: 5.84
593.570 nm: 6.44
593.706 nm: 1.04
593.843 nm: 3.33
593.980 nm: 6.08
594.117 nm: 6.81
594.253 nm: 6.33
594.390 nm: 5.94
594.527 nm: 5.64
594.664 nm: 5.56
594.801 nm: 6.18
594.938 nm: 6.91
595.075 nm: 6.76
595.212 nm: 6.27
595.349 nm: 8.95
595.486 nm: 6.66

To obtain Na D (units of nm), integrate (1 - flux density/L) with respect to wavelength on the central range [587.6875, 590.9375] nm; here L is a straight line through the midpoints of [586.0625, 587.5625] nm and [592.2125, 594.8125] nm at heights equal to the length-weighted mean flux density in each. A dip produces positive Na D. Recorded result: 0.44 nm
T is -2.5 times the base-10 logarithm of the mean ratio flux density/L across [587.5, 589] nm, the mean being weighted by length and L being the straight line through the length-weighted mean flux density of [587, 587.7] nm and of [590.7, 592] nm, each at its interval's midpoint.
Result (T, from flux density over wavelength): 0.14 mag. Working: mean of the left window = 6.46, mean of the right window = 6.38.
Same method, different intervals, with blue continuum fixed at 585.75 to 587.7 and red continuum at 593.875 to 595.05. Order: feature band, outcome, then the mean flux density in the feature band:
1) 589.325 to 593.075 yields 0.04 mag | 6.08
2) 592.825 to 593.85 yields 0.07 mag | 5.8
